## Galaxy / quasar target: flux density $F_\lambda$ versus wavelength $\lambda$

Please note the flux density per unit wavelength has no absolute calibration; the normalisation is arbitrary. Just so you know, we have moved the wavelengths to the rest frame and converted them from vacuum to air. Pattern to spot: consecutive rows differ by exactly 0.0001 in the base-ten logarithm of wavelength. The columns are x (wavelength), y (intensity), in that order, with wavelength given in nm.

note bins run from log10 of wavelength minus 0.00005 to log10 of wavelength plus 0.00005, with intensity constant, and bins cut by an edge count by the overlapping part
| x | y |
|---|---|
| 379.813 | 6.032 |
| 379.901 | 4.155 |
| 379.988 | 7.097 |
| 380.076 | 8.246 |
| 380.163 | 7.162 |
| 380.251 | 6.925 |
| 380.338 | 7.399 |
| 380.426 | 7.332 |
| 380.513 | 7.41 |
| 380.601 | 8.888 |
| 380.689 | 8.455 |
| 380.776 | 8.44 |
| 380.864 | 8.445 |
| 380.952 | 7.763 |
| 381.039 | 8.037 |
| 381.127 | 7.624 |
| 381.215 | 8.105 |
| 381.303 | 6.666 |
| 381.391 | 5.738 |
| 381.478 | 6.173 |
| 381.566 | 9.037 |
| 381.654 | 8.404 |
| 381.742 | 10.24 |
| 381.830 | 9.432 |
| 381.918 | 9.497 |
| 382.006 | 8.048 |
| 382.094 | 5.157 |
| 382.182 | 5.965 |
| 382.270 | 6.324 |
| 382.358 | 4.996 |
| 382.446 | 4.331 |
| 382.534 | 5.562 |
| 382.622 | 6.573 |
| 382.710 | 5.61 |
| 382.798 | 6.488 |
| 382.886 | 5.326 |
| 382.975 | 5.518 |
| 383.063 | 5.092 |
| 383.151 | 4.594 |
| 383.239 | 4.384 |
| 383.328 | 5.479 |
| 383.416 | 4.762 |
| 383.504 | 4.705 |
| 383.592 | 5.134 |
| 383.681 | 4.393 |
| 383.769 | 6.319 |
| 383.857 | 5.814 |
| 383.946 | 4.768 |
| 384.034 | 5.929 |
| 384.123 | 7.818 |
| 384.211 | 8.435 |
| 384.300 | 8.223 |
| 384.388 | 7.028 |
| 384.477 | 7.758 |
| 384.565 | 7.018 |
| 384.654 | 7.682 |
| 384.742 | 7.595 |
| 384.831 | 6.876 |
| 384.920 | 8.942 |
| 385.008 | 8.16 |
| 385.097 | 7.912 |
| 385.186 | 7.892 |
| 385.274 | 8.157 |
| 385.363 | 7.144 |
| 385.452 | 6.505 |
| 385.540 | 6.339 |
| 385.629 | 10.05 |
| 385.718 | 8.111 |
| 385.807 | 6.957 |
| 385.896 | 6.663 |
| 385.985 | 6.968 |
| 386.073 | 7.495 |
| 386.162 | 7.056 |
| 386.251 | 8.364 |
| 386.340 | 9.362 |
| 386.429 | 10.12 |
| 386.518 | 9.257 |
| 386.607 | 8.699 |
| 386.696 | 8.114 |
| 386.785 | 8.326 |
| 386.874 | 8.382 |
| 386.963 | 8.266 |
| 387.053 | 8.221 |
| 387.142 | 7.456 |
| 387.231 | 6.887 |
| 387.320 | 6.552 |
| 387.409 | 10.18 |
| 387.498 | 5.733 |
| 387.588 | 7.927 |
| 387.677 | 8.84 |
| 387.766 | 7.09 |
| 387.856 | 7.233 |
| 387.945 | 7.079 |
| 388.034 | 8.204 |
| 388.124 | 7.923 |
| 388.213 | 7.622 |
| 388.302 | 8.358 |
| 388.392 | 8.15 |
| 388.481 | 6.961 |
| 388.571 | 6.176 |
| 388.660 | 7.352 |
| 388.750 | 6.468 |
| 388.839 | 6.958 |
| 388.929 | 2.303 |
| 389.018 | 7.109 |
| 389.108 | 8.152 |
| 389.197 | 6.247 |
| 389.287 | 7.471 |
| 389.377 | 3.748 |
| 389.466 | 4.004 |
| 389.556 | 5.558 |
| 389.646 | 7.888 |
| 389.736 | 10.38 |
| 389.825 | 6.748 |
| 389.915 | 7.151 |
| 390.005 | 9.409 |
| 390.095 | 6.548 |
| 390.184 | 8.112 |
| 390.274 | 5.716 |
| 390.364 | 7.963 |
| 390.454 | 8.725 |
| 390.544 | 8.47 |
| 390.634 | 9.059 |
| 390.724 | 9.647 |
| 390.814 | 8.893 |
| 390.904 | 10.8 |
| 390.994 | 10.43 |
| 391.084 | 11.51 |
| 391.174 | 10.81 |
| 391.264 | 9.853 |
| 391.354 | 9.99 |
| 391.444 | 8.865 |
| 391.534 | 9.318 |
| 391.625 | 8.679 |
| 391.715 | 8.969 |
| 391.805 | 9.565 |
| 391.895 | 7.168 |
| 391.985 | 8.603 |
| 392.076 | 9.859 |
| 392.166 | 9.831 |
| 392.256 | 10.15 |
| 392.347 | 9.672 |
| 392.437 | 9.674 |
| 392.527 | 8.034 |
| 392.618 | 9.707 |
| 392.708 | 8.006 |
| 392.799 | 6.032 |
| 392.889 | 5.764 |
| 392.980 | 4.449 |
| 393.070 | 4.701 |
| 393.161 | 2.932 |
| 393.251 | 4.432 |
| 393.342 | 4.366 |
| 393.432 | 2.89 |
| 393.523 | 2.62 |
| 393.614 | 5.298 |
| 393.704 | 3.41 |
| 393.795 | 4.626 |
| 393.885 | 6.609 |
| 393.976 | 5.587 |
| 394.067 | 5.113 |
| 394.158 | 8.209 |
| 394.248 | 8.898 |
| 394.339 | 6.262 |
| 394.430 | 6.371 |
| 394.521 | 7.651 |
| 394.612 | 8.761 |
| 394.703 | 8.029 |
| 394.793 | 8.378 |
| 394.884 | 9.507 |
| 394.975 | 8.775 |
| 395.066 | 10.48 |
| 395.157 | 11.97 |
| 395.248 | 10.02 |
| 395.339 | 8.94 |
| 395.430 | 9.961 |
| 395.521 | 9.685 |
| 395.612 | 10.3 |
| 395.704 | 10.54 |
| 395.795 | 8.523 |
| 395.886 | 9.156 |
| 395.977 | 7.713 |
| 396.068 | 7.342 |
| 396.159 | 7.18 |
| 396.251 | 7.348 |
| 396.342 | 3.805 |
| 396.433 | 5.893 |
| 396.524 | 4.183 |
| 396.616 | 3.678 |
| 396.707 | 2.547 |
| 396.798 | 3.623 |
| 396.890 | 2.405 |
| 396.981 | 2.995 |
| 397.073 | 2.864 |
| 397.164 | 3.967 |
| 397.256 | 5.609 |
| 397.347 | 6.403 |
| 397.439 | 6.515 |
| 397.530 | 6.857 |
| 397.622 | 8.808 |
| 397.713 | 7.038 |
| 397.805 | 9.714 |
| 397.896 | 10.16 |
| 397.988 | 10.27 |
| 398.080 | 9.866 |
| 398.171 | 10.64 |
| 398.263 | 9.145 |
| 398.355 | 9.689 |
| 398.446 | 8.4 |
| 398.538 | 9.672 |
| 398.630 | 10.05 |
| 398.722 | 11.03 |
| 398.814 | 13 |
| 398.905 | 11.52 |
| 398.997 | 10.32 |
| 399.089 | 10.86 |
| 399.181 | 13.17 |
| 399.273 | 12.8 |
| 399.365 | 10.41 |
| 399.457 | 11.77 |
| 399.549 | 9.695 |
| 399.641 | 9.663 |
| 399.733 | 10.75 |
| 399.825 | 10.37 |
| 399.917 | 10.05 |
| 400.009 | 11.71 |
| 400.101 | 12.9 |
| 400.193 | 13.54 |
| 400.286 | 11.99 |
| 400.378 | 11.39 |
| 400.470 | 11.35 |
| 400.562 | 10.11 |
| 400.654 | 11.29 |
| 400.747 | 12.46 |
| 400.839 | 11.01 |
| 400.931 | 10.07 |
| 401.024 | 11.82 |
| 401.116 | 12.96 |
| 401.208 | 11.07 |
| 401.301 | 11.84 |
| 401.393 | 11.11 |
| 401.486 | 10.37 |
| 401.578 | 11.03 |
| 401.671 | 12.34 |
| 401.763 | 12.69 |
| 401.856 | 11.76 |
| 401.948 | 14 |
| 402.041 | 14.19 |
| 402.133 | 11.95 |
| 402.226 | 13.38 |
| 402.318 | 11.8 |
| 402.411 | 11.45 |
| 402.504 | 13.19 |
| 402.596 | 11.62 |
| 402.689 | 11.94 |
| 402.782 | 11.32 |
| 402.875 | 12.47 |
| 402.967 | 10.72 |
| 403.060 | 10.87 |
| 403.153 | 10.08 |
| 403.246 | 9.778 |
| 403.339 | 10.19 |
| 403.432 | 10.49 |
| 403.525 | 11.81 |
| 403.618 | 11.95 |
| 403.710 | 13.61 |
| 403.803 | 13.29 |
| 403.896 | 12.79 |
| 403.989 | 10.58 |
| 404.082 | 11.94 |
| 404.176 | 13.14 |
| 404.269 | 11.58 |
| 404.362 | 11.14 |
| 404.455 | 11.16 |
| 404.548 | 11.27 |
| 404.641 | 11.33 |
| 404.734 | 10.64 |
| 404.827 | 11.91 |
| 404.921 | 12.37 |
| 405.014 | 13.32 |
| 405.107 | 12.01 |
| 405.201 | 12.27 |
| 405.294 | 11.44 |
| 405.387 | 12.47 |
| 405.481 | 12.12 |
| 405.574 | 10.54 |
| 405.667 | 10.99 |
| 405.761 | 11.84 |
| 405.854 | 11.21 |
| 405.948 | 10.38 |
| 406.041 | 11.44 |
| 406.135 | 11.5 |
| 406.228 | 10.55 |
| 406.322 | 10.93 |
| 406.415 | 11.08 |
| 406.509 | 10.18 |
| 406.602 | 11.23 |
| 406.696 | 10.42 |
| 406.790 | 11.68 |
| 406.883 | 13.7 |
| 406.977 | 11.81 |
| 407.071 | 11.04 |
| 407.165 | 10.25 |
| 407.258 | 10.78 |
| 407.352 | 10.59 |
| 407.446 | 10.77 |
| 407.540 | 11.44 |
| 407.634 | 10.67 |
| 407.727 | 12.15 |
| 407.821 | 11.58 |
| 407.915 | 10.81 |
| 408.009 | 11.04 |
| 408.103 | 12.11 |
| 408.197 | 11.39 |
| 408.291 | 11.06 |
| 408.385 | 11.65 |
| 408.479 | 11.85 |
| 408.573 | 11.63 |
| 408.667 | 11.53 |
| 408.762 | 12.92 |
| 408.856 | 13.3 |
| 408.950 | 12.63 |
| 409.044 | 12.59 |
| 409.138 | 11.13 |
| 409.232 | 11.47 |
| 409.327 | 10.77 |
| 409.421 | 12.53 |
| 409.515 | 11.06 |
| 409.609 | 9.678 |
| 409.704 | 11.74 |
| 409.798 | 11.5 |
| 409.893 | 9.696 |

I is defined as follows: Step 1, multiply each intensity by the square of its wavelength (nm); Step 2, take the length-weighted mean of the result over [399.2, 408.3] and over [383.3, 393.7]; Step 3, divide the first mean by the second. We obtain 1.66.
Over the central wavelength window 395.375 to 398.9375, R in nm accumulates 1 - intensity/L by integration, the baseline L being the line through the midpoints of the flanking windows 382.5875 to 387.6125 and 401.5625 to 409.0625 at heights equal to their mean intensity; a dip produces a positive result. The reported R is 0.80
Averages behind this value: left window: 7.12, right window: 11.7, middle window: 7.64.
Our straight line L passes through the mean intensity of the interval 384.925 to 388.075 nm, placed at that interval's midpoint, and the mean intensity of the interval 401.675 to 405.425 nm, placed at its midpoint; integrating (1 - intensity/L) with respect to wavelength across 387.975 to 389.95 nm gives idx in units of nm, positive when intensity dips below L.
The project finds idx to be 0.374 nm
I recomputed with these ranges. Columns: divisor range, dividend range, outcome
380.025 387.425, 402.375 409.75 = 1.78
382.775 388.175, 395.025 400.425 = 1.30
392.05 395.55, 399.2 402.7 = 1.66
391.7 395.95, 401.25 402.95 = 1.66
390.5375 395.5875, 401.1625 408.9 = 1.55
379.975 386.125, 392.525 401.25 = 1.28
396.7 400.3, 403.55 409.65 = 1.32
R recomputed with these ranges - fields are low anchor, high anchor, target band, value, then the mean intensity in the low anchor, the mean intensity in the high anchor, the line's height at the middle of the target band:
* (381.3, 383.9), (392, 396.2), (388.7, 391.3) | -0.26 nm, 6.18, 7.54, 7.06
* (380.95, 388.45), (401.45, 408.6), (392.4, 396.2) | 0.82 nm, 7.21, 11.6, 9.28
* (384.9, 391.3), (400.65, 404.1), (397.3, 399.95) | 0.20 nm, 7.82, 11.8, 10.7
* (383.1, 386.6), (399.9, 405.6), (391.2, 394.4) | 0.71 nm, 7.1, 11.8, 9.17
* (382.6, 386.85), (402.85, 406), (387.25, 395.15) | 0.88 nm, 7.01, 11.6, 8.51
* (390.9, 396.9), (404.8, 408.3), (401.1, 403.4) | -0.38 nm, 7.53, 11.4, 10.1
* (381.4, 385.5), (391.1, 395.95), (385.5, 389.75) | -0.18 nm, 6.67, 7.87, 7.17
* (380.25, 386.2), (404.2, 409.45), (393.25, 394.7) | 0.52 nm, 6.97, 11.5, 9.04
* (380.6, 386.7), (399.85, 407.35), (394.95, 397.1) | 0.60 nm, 7.11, 11.6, 9.9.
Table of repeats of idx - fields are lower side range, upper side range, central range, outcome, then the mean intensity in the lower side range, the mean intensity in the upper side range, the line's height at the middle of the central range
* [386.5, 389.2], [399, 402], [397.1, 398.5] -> 0.331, 7.49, 11.5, 10.6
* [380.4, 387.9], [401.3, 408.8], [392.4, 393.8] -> 0.562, 7.23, 11.6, 9.1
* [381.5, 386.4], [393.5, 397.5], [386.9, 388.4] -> -0.195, 6.89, 6.79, 6.86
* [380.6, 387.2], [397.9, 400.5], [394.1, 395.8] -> 0.153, 7.18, 10.9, 9.88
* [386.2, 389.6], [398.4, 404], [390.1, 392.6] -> -0.208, 7.39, 11.5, 8.46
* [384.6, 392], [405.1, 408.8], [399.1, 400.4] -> -0.181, 7.91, 11.4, 10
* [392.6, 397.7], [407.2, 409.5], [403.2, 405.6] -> -0.399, 6.53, 11.6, 10.1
